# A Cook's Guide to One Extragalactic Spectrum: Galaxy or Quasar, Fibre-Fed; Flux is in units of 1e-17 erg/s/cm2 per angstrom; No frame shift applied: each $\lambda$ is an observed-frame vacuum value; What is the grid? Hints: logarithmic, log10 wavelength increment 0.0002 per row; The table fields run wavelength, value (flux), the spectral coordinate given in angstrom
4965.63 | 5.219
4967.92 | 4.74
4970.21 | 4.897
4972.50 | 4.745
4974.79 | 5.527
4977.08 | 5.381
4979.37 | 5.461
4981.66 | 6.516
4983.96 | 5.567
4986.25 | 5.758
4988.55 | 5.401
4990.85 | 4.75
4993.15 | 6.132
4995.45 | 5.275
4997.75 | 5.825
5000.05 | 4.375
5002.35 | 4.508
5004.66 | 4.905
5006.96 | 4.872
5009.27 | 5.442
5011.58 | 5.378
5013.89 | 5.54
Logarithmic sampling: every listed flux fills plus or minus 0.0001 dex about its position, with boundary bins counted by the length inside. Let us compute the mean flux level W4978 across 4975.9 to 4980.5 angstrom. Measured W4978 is 5.43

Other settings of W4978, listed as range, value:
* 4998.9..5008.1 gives 4.67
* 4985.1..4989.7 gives 5.58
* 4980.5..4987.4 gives 5.95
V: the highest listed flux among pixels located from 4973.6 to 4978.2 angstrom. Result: 5.527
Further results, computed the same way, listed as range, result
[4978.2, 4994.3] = 6.516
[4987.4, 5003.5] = 6.132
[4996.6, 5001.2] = 5.825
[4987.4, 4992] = 5.401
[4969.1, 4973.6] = 4.897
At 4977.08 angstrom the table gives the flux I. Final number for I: 5.381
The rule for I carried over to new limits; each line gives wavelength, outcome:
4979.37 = 5.461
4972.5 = 4.745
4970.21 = 4.897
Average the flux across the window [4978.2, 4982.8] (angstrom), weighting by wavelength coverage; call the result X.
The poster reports 5.99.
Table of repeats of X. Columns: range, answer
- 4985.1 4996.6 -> 5.46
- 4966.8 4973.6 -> 4.79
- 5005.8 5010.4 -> 5.16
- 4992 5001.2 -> 5.4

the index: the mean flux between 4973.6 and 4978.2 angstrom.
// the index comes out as 5.45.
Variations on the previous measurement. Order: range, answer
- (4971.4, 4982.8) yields 5.53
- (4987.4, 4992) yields 5.07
